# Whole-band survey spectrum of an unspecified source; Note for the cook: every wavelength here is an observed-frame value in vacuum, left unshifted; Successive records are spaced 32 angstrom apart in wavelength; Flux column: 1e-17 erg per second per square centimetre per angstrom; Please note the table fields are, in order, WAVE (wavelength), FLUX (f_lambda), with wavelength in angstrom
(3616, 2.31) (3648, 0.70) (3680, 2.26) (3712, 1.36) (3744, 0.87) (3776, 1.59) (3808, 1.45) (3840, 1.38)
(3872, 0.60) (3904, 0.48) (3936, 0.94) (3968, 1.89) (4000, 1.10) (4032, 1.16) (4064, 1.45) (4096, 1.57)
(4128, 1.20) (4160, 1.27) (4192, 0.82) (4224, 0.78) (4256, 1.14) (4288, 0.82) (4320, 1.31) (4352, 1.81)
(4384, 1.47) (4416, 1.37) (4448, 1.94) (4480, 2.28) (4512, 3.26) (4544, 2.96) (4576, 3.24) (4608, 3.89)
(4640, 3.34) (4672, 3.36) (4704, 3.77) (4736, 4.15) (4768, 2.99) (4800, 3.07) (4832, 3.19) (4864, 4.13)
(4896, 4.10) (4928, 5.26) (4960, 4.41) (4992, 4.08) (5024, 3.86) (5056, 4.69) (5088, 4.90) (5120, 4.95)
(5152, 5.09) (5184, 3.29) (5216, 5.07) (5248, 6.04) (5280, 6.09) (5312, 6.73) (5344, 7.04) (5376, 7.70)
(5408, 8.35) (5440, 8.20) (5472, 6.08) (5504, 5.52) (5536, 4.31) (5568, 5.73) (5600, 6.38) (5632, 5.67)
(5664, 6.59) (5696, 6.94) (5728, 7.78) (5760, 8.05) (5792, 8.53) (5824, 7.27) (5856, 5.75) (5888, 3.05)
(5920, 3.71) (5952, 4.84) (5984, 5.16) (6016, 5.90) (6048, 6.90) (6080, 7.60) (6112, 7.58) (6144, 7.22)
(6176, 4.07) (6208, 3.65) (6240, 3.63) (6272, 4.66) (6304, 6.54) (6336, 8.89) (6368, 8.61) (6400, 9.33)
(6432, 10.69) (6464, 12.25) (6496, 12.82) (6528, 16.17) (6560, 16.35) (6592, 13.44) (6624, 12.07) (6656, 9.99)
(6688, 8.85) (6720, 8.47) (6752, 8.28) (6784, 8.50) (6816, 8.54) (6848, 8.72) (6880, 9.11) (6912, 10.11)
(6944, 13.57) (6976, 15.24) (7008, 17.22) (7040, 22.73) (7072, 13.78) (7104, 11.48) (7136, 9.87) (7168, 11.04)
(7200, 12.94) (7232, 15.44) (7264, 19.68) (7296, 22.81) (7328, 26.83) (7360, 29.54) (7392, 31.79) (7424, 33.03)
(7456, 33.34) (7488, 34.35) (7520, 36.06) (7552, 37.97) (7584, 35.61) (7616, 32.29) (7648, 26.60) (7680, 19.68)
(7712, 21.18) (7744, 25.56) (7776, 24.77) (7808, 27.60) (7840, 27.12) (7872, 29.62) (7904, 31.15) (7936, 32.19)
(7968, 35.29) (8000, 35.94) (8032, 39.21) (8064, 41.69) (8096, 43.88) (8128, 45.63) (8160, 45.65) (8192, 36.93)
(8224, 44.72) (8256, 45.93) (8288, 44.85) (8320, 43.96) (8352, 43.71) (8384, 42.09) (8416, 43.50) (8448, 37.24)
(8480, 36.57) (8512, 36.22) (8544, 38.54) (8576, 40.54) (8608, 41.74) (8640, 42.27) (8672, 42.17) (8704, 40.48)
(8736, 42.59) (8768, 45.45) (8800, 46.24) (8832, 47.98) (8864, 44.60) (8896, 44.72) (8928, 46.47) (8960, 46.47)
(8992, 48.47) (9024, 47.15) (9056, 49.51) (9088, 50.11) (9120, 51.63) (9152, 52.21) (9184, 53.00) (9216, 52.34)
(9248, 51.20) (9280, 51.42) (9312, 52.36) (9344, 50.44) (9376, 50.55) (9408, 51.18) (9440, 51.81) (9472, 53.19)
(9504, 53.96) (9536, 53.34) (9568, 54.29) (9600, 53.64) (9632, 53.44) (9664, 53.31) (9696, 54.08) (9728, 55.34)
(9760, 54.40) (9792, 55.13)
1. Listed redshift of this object 0.000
